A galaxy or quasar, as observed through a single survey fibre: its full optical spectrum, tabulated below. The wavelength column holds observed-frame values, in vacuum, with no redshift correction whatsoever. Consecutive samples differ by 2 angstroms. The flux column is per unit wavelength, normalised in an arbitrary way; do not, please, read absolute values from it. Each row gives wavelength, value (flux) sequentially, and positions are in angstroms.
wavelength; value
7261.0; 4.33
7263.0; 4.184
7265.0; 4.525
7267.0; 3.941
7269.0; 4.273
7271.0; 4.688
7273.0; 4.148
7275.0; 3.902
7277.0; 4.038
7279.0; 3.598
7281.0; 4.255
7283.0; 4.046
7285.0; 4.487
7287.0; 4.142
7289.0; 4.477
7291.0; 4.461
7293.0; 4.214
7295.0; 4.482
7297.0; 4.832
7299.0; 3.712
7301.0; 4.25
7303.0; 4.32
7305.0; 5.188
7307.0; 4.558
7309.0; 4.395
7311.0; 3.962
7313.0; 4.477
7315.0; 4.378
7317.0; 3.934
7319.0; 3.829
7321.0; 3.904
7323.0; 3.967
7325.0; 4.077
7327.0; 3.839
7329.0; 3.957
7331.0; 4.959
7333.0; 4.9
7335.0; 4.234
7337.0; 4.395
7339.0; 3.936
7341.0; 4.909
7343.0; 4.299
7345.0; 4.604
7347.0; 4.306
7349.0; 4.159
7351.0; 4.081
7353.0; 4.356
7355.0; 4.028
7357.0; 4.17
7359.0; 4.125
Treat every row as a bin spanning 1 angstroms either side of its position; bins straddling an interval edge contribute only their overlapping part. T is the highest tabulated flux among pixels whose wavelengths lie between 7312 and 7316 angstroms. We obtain 4.477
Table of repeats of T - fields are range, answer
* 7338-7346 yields 4.909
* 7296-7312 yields 5.188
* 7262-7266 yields 4.525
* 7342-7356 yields 4.604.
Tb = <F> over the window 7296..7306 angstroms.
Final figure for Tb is 4.46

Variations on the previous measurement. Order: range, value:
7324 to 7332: 4.21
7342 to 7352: 4.29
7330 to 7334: 4.93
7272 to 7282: 3.99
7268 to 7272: 4.48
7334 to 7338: 4.31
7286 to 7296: 4.36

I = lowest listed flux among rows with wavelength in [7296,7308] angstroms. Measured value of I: 3.712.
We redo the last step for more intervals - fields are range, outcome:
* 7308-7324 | 3.829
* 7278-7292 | 3.598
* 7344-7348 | 4.306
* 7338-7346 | 3.936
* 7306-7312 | 3.962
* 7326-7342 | 3.839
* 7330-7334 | 4.9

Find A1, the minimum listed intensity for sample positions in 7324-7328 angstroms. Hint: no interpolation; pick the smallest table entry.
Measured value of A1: 3.839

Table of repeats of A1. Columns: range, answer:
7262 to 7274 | 3.941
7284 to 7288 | 4.142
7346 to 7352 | 4.081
